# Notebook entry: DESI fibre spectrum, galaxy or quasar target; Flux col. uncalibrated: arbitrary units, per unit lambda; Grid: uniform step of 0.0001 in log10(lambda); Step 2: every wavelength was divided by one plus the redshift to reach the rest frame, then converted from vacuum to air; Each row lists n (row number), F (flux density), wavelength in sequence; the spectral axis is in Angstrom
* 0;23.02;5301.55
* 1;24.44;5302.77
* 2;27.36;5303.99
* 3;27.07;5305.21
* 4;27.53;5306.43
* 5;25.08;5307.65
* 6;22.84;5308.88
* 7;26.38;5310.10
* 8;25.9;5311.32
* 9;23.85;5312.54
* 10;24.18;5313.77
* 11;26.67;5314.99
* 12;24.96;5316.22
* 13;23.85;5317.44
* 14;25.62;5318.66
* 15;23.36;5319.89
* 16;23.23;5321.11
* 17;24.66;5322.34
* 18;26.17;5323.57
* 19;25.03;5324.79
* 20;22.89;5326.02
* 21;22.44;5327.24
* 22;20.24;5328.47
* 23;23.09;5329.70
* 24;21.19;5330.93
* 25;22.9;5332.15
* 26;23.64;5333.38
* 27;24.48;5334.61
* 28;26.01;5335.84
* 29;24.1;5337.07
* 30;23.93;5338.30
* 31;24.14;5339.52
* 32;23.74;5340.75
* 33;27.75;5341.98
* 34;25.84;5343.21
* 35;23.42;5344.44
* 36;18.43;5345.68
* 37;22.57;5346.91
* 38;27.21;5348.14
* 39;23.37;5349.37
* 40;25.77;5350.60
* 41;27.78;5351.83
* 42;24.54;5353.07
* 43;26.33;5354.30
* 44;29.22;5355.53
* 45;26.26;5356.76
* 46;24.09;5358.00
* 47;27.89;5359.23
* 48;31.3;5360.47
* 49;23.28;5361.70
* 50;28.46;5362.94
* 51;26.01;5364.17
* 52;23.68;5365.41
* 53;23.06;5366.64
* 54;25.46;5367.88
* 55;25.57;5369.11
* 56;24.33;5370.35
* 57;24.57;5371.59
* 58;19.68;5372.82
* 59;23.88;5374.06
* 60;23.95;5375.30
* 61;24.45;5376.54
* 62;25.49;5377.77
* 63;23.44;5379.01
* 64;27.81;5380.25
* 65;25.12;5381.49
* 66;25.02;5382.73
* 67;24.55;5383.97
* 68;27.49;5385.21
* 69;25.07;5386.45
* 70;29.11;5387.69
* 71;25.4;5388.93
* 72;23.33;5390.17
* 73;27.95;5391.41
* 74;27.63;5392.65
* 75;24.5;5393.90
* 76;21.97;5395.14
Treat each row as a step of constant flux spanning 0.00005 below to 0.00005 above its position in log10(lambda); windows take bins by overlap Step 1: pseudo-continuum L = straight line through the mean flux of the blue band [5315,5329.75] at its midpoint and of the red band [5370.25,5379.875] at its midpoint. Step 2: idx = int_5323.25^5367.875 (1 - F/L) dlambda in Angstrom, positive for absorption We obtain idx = -1.6 Angstrom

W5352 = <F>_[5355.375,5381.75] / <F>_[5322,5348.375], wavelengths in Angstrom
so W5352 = 1.1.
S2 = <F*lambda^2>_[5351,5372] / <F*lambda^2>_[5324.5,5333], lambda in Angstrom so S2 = 1.17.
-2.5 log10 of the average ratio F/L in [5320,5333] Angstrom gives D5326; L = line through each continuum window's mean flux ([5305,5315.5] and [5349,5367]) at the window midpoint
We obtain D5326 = 0.11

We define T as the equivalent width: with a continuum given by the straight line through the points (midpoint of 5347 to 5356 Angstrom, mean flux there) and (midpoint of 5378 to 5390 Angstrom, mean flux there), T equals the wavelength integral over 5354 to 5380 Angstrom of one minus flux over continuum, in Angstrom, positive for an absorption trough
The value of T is 0.7 Angstrom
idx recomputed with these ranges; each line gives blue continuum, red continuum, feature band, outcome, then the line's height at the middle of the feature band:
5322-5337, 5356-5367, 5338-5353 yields 0.2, 24.8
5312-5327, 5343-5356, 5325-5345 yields 0.7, 24.7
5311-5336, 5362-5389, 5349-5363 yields -1.1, 24.6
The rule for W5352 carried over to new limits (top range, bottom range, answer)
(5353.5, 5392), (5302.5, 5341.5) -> 1.05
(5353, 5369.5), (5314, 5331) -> 1.09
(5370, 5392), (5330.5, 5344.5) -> 1.03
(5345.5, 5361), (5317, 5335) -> 1.10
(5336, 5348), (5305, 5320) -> 0.95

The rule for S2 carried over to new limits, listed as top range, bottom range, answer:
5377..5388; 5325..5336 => 1.15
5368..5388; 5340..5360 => 1.00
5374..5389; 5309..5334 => 1.09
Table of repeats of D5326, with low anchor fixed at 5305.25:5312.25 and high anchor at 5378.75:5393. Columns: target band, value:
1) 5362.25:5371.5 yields 0.03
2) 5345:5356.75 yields 0.03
